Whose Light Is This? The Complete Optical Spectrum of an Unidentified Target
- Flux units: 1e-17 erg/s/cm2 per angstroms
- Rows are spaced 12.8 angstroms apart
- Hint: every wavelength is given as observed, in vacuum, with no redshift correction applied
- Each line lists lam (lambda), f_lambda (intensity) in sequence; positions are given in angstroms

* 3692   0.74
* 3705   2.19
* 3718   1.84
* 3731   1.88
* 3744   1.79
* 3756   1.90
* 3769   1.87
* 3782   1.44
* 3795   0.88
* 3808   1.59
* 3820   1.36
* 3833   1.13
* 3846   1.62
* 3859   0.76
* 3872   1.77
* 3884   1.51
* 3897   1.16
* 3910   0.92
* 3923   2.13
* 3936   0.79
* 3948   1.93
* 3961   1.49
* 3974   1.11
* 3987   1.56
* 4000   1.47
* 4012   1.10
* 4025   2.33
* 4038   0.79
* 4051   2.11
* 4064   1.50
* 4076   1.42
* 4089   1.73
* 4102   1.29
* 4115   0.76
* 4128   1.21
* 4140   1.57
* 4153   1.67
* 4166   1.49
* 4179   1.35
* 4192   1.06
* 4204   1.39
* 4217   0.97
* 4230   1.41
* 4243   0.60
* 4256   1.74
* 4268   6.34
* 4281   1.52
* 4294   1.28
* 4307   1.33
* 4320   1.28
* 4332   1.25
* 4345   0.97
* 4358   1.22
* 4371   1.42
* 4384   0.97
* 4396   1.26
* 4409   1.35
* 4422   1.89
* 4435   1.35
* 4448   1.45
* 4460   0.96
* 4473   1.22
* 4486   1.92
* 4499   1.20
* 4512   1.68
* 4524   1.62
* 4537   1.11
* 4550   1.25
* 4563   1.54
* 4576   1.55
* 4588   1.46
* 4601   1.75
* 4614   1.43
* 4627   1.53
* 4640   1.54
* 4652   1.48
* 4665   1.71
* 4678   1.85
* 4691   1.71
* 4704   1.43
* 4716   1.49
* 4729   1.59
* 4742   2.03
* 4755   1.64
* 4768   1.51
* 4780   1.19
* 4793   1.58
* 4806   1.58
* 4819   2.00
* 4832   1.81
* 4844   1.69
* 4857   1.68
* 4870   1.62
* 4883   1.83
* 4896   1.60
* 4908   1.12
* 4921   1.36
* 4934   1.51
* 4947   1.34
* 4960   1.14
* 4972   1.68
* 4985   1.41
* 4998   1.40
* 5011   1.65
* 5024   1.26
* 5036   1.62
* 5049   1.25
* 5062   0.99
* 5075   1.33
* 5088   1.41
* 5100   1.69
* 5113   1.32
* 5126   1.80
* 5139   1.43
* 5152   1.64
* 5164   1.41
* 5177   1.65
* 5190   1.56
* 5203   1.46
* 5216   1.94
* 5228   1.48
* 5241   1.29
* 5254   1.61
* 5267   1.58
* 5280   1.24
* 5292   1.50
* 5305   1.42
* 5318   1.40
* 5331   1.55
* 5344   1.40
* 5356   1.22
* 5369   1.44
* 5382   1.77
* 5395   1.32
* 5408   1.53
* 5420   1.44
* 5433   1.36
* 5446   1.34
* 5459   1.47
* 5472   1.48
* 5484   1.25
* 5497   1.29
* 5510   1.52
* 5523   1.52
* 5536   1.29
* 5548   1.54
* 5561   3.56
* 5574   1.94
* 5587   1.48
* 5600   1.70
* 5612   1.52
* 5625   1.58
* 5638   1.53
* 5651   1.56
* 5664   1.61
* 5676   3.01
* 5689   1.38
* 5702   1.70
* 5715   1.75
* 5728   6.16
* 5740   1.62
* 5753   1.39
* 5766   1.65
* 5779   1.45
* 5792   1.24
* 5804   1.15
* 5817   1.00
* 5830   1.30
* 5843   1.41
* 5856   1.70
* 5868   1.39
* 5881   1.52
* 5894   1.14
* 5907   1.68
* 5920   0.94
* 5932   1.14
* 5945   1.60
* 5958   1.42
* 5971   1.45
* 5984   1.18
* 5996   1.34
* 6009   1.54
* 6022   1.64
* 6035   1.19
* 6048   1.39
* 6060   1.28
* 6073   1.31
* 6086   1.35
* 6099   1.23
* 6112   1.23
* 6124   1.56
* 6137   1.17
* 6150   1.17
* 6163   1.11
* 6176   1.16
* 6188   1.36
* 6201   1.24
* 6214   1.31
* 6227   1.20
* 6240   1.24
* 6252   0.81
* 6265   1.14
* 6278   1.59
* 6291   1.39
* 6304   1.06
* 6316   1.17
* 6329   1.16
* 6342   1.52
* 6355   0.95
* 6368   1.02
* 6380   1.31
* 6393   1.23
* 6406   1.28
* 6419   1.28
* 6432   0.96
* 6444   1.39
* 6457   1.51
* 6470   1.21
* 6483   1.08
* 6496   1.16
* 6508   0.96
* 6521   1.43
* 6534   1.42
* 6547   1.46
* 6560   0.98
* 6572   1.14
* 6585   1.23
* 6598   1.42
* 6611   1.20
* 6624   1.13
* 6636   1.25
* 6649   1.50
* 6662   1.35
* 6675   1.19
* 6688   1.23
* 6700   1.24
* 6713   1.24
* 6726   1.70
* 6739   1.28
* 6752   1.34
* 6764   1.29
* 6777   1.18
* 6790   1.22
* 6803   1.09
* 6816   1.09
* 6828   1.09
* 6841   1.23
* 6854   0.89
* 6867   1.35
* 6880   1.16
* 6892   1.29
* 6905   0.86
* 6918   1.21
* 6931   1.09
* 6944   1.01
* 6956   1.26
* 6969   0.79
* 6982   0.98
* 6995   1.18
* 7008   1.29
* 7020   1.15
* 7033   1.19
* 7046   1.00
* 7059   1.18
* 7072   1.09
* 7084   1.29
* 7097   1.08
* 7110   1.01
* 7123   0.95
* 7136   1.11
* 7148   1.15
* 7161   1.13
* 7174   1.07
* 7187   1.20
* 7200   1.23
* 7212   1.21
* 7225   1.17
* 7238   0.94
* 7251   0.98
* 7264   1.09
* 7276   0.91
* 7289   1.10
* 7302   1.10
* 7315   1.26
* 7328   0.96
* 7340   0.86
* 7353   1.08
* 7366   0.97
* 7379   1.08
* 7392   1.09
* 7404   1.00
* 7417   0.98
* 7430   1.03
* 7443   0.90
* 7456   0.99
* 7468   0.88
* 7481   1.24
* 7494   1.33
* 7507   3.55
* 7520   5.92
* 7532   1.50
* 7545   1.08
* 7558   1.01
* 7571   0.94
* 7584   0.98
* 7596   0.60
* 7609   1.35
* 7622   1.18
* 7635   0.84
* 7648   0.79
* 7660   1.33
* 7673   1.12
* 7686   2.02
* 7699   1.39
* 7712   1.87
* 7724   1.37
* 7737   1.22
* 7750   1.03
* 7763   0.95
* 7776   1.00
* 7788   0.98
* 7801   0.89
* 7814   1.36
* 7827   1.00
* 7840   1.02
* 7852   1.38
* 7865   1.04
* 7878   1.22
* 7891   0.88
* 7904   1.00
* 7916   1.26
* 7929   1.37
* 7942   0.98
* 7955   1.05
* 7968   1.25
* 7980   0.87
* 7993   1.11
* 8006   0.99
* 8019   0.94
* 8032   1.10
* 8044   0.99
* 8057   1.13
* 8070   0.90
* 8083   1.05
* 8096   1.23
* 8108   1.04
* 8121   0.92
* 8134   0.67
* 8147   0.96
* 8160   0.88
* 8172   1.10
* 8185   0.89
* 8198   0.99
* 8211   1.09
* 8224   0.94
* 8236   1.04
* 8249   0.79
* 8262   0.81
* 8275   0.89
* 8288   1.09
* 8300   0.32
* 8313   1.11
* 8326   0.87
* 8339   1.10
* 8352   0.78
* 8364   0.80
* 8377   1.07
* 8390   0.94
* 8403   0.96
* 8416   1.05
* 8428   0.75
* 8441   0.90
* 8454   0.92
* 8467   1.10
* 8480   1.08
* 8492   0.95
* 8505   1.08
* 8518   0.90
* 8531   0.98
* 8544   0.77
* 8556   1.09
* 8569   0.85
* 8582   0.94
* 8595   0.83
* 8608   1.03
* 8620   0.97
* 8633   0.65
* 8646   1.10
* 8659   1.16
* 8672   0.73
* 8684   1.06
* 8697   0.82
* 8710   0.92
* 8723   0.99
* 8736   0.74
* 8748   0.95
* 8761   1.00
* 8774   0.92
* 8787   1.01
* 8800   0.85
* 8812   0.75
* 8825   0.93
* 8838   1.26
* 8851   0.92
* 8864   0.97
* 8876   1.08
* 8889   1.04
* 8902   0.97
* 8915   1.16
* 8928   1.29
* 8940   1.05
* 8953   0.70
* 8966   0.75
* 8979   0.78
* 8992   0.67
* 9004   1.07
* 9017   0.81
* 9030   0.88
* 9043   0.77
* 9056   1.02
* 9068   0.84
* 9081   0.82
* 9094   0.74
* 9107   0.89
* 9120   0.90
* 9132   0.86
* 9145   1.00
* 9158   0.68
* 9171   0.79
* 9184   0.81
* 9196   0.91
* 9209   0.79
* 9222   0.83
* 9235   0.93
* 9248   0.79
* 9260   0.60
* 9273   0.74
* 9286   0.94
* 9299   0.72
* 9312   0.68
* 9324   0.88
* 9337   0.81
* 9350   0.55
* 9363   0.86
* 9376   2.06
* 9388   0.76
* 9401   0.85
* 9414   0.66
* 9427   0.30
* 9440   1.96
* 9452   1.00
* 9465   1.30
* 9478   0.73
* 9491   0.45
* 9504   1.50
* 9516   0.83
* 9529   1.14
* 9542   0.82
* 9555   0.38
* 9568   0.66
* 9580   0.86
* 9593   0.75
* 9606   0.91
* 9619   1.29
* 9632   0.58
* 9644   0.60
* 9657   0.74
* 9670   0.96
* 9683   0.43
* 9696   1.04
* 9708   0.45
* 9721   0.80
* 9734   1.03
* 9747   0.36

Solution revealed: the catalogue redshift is 0.14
